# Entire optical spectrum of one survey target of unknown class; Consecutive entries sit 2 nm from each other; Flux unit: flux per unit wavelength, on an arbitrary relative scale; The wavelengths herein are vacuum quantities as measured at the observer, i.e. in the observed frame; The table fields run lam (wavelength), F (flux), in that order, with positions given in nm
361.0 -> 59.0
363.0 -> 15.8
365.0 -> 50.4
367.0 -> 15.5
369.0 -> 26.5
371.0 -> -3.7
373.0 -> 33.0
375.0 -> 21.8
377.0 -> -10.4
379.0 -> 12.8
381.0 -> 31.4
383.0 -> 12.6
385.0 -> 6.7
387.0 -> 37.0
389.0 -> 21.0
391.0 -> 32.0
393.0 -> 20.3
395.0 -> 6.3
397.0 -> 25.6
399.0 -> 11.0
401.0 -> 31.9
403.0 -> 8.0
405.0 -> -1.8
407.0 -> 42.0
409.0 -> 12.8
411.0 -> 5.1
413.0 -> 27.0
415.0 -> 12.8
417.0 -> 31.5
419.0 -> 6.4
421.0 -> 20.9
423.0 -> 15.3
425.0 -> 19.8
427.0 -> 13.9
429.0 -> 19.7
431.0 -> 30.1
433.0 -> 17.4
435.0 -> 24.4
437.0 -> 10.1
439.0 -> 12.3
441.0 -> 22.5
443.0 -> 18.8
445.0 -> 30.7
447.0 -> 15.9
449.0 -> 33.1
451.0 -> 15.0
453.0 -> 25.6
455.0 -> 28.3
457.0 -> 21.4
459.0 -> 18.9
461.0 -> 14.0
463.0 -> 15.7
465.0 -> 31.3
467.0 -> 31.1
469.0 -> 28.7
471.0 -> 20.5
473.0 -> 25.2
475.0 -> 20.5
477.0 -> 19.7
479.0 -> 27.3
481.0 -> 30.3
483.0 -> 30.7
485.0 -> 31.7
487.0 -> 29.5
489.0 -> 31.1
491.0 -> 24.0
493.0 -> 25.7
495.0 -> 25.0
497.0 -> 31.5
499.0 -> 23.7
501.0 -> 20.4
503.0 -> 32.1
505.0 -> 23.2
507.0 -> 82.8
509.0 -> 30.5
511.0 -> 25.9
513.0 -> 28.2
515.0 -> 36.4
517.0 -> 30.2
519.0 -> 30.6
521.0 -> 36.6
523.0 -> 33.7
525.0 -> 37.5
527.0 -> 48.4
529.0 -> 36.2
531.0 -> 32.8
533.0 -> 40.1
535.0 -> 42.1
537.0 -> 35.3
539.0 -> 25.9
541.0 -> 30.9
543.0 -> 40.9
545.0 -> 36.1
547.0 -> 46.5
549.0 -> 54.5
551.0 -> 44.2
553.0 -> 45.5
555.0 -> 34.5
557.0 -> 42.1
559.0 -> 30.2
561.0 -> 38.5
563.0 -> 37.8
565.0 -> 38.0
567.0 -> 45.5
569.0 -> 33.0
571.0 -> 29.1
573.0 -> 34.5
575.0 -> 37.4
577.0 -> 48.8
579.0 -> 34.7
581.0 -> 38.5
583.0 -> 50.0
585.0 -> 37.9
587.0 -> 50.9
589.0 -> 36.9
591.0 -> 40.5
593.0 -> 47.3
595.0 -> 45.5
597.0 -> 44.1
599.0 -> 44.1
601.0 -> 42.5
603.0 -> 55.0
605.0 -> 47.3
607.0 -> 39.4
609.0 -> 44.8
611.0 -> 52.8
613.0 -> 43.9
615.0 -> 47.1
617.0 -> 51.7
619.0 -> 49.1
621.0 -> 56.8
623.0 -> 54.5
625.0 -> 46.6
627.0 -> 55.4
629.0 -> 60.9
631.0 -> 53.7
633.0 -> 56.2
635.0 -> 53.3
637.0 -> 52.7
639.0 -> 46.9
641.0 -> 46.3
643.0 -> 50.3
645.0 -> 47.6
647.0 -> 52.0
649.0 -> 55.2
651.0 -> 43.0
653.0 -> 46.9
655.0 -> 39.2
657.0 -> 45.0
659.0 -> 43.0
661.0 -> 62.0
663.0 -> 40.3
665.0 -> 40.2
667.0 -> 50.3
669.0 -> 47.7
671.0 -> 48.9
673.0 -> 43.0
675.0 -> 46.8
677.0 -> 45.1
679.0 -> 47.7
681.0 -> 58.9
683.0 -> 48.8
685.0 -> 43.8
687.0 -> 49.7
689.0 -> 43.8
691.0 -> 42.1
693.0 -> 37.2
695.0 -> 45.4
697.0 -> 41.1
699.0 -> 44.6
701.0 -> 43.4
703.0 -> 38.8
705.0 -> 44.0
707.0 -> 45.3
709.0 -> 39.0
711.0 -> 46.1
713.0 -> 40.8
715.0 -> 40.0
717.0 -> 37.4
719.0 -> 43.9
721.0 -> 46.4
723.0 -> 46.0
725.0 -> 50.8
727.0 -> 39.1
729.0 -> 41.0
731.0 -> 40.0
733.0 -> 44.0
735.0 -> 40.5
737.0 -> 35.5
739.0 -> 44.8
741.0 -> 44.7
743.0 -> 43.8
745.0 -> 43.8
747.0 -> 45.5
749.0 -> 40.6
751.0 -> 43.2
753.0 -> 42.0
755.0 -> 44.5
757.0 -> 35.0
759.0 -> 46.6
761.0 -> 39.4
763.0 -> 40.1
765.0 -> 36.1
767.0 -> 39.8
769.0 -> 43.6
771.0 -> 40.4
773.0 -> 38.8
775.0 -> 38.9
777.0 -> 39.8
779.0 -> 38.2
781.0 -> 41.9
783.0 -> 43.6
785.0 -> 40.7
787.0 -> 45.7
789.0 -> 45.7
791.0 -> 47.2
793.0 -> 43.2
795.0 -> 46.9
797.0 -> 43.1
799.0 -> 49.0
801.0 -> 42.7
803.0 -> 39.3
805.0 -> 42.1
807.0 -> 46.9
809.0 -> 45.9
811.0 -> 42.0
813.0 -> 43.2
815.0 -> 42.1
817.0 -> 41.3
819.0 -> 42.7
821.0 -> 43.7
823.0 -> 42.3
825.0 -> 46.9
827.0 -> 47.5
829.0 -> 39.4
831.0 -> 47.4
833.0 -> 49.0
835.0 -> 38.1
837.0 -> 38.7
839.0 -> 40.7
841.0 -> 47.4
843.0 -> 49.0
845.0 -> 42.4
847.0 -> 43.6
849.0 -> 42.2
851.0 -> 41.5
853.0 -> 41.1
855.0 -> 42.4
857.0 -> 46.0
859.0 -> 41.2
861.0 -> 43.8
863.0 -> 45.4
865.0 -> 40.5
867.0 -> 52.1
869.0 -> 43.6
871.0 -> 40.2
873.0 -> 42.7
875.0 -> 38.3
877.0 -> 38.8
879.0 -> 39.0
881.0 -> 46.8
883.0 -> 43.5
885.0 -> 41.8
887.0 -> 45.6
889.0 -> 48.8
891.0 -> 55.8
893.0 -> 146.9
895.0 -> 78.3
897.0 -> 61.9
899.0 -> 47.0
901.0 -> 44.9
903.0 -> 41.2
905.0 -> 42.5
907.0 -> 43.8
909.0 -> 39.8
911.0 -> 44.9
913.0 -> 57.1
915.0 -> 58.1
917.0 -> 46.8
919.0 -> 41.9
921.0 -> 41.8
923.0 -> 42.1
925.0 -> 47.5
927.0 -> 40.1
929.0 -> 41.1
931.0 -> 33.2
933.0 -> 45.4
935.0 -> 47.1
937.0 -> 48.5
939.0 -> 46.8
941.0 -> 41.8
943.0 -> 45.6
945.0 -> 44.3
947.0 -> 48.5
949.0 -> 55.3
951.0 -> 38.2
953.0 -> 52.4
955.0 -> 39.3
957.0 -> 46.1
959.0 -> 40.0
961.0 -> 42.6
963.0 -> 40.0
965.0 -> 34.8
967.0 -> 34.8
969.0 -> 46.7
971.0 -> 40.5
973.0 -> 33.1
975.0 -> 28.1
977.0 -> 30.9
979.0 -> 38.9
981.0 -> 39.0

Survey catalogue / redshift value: 0.36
